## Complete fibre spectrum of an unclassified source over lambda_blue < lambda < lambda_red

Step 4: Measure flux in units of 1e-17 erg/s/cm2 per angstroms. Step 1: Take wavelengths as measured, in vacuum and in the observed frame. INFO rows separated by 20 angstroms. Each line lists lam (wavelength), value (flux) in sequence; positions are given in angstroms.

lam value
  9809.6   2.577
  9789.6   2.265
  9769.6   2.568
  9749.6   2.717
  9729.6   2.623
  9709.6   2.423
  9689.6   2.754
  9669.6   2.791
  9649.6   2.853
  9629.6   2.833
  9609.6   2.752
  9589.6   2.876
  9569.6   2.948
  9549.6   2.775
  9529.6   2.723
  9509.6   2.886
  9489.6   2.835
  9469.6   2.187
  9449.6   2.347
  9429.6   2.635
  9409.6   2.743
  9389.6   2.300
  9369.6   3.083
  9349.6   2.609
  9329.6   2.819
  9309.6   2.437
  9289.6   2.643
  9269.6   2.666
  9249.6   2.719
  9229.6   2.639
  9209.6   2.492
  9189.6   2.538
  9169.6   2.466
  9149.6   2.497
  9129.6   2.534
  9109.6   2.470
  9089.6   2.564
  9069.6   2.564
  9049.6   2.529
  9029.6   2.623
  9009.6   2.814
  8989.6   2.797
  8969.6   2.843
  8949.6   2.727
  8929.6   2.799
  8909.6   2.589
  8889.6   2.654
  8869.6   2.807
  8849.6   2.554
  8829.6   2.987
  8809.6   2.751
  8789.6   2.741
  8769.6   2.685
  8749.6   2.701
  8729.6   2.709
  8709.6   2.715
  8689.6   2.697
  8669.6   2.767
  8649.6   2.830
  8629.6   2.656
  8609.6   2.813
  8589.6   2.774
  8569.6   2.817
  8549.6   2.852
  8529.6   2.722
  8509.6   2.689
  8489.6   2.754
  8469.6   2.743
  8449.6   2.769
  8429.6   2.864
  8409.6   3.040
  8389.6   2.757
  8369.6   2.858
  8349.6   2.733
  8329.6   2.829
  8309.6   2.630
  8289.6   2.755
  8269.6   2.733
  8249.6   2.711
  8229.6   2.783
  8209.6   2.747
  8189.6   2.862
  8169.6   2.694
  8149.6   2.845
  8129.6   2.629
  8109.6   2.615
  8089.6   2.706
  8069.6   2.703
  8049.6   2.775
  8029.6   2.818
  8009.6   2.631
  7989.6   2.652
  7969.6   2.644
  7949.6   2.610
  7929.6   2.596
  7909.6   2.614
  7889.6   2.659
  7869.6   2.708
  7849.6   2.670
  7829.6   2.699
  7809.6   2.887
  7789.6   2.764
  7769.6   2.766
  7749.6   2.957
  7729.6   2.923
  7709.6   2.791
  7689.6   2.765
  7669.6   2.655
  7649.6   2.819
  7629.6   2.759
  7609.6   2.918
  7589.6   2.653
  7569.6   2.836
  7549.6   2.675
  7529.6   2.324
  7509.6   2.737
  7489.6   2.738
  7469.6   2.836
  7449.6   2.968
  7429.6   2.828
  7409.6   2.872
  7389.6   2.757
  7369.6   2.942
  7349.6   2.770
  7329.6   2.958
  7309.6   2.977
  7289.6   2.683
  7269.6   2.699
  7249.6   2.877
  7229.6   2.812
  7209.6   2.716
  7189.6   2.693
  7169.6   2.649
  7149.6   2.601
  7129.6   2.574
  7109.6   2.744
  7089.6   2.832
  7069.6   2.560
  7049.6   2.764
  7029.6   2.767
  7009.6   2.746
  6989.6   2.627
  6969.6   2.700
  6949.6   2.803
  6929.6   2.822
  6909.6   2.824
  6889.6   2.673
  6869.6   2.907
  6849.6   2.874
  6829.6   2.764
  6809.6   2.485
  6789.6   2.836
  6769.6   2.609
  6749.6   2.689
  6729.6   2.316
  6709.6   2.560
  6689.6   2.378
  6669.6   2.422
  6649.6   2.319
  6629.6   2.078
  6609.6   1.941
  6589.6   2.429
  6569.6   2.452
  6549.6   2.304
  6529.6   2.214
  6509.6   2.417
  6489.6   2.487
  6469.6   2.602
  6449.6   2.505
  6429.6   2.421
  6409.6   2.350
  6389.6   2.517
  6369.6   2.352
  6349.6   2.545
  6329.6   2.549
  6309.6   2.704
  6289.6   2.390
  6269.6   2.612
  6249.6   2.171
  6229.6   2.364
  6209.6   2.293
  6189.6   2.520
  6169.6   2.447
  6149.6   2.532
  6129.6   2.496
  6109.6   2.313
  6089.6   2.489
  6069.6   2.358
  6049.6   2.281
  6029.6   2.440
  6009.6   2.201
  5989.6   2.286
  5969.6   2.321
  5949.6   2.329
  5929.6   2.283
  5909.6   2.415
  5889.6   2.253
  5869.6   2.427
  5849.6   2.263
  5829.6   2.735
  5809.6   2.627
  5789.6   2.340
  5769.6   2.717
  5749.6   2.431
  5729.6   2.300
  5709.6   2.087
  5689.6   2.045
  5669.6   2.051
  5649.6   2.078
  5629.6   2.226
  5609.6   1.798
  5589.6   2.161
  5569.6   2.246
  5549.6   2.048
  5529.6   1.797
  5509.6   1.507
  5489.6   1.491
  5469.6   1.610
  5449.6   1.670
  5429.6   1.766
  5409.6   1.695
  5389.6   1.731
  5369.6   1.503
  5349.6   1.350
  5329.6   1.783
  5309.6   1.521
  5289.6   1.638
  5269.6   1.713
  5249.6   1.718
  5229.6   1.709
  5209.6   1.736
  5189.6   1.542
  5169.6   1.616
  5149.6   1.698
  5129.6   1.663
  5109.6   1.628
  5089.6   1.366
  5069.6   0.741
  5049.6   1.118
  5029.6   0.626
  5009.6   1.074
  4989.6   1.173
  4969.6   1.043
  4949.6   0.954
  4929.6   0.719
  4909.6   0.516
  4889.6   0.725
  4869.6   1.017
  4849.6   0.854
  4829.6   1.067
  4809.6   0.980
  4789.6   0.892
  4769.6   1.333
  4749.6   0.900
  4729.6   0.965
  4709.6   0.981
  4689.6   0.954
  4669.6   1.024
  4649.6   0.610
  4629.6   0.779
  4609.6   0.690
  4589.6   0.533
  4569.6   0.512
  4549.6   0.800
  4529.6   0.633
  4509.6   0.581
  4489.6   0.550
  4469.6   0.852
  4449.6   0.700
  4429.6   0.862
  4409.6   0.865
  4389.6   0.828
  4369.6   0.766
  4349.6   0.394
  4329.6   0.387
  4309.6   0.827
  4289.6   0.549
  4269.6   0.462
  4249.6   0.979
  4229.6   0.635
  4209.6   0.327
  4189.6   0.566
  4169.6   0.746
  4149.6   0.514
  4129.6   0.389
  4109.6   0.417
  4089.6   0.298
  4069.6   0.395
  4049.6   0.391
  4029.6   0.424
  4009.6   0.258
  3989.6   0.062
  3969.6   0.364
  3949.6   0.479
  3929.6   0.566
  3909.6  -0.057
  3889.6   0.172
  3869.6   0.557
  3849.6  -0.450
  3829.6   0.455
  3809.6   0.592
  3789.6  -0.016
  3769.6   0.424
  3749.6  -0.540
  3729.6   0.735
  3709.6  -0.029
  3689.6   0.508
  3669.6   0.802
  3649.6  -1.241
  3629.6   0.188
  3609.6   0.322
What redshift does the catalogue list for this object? 0.278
